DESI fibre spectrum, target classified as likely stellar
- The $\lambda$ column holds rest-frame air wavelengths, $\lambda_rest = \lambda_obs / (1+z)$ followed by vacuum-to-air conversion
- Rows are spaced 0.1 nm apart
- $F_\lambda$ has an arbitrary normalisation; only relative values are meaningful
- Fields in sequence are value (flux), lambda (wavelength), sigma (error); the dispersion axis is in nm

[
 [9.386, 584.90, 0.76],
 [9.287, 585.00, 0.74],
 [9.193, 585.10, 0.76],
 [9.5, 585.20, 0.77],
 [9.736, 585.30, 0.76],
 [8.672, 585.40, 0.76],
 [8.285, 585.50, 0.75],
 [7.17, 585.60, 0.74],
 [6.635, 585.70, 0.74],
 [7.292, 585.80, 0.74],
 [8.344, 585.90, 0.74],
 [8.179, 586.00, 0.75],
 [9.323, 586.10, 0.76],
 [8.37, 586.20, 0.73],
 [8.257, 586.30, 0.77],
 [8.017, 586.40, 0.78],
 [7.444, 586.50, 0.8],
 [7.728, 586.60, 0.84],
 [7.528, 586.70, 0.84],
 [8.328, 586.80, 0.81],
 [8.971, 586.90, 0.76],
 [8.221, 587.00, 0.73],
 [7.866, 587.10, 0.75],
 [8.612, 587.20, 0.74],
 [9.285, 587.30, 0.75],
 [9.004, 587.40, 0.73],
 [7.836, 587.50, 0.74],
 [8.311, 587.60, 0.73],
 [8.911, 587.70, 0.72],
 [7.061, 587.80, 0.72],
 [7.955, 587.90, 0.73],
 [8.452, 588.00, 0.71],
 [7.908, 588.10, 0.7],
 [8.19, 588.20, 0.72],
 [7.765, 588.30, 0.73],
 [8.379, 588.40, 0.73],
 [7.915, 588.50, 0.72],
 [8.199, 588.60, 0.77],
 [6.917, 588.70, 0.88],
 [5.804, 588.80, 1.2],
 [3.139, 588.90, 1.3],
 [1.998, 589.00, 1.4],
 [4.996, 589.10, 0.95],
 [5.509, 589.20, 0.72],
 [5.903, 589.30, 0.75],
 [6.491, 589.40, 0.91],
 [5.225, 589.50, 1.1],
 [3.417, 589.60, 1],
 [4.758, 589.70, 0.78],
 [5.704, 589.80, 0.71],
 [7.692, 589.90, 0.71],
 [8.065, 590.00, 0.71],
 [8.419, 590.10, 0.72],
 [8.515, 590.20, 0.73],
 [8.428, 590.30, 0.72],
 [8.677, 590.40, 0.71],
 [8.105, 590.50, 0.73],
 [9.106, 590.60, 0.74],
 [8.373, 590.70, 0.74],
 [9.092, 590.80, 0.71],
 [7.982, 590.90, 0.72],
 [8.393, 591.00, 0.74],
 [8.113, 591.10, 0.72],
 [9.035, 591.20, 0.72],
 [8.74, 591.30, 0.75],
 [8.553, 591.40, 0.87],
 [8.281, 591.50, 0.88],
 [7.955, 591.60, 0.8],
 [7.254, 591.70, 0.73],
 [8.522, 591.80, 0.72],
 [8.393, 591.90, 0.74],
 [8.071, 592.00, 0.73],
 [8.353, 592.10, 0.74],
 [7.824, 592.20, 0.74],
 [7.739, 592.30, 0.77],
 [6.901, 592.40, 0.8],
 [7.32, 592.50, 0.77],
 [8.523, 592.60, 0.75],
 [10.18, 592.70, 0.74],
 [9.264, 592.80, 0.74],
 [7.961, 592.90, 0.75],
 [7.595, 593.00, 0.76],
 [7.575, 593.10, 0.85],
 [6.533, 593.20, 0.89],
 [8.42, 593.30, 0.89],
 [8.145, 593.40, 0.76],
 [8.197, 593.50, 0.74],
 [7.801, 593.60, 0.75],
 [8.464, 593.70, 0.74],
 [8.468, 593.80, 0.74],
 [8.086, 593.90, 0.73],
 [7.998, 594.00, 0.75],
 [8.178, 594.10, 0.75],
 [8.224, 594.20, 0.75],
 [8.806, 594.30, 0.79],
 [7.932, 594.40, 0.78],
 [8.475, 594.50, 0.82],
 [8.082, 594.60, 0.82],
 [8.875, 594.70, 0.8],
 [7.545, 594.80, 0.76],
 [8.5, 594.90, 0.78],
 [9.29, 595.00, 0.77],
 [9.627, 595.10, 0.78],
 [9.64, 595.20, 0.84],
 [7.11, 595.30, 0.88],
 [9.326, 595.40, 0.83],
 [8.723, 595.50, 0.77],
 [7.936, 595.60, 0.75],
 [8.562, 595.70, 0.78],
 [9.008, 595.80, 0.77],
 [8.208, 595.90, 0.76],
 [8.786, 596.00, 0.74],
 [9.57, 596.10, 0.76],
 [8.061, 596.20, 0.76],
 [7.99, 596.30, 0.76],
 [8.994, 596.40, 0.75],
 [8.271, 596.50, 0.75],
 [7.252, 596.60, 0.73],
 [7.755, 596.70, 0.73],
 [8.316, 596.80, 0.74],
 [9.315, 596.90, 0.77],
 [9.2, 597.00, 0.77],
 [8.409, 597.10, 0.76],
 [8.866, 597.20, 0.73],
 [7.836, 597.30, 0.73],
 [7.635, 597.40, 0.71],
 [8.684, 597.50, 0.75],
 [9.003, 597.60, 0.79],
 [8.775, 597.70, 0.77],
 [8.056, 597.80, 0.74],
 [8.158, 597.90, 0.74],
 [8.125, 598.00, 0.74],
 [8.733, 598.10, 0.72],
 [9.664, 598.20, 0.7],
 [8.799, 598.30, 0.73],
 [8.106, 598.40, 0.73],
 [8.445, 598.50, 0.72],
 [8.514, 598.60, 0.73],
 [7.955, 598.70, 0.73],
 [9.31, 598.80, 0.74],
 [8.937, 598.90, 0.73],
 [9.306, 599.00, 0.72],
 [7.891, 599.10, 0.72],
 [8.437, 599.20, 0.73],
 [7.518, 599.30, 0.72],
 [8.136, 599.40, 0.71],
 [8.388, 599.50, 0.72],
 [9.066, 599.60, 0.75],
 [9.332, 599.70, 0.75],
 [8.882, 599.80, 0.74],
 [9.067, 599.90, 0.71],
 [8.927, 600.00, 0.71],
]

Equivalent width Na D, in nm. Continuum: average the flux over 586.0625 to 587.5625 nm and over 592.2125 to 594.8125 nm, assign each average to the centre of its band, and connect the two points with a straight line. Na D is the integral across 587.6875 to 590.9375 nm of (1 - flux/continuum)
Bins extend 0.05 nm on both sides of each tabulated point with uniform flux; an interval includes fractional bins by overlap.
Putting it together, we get 0.48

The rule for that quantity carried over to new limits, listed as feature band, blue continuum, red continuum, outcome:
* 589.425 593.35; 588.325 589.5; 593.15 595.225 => -0.45 nm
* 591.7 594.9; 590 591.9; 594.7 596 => 0.15 nm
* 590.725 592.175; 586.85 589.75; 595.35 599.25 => -0.15 nm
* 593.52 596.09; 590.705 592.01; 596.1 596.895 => -0.06 nm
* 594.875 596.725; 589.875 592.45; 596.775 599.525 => -0.03 nm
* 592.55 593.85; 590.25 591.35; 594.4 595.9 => 0.05 nm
